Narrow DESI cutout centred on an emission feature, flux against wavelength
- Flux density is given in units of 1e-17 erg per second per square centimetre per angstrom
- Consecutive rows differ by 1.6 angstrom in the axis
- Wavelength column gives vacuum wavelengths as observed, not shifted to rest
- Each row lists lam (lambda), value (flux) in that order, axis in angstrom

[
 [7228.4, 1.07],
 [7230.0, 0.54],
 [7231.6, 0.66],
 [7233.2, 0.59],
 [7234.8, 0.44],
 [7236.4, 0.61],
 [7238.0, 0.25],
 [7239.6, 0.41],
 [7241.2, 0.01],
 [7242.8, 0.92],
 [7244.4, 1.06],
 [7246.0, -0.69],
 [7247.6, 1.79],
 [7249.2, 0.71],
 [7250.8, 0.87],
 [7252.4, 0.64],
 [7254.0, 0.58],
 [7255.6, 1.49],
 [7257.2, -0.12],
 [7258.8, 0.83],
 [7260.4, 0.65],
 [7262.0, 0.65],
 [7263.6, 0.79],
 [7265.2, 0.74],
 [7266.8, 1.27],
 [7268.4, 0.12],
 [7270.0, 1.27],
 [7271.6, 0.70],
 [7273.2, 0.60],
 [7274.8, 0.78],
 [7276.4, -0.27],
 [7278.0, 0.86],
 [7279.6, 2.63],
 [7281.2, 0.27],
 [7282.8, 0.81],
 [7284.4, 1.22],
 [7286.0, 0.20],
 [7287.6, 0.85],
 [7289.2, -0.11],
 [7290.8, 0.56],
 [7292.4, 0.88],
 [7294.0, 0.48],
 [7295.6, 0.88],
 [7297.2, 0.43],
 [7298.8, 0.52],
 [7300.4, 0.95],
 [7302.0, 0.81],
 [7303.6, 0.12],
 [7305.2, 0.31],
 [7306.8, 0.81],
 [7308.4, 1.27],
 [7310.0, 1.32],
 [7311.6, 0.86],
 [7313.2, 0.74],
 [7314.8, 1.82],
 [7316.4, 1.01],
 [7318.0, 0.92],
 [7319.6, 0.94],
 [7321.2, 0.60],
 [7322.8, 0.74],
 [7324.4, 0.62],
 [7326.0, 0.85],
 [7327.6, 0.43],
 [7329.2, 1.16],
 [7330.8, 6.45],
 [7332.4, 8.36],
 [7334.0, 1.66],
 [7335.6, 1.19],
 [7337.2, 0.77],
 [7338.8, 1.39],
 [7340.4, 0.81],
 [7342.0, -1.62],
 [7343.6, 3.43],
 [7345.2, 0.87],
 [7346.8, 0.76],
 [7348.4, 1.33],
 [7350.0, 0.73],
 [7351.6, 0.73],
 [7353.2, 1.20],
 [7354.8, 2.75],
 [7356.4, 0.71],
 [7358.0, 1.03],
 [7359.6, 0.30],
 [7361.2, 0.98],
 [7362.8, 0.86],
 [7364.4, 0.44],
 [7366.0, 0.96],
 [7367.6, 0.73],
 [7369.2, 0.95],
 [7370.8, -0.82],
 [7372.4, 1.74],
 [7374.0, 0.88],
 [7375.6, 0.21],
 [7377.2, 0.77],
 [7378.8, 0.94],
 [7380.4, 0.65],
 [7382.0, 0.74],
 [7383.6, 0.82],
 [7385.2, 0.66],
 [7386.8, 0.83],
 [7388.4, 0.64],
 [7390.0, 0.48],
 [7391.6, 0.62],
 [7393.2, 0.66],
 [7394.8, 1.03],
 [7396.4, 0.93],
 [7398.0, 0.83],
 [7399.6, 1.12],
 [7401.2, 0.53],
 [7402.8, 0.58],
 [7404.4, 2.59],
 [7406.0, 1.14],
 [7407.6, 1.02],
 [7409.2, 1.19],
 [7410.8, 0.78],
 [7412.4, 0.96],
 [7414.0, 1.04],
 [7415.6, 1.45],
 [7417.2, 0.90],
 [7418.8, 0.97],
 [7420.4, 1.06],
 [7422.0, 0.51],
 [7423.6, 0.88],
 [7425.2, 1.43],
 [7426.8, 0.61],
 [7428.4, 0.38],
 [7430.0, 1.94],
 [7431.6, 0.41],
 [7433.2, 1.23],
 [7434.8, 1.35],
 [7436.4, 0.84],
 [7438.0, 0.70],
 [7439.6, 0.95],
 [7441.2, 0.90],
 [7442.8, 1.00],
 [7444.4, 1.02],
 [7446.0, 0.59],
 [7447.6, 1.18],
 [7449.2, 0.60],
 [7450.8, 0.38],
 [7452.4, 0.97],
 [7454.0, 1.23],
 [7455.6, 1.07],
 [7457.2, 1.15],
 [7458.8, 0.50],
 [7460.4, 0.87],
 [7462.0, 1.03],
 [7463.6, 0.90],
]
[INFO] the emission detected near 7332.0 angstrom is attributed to H-alpha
